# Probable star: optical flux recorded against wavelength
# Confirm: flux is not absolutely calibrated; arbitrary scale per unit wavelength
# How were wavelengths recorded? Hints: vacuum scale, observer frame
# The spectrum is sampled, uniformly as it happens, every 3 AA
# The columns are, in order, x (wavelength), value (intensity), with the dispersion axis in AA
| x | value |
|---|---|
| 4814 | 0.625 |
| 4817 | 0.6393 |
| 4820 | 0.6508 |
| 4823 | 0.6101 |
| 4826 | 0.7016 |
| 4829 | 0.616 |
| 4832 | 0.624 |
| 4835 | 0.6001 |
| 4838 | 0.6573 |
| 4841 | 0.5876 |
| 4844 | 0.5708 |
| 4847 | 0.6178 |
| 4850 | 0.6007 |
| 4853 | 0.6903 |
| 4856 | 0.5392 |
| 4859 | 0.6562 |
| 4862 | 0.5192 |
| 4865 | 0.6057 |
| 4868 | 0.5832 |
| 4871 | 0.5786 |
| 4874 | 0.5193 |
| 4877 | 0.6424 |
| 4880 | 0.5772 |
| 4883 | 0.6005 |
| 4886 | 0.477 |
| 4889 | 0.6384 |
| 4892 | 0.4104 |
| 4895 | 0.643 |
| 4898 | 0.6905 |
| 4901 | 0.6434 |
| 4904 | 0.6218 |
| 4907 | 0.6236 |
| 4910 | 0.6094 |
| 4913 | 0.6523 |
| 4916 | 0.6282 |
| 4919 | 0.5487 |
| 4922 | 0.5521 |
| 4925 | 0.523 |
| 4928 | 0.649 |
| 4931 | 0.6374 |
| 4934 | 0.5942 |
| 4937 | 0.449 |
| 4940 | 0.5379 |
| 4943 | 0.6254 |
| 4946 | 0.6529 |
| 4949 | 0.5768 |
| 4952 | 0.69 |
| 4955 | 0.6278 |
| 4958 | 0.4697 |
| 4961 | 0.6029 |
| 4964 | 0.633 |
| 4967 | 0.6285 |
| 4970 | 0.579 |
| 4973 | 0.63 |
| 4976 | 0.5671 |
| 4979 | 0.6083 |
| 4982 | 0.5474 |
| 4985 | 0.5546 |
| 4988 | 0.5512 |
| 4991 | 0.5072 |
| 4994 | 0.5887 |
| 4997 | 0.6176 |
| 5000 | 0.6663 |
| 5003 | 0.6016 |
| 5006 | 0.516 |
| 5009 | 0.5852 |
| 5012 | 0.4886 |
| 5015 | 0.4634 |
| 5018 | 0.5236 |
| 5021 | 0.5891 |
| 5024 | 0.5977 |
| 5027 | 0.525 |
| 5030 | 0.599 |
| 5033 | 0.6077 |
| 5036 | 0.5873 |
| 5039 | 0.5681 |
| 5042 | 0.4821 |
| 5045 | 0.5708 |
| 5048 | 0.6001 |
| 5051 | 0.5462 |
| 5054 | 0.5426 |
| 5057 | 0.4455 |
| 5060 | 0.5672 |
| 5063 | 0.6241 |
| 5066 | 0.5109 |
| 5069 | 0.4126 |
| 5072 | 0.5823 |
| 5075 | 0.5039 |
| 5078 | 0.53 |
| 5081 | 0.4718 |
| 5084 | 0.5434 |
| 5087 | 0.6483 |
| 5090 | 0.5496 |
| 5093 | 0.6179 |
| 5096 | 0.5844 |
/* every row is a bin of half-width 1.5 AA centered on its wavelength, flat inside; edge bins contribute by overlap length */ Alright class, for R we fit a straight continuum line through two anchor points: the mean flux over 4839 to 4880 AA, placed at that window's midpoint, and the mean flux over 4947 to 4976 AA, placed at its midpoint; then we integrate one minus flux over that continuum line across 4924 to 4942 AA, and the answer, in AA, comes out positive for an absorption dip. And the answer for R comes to 1.0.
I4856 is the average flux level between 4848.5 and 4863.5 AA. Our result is 0.601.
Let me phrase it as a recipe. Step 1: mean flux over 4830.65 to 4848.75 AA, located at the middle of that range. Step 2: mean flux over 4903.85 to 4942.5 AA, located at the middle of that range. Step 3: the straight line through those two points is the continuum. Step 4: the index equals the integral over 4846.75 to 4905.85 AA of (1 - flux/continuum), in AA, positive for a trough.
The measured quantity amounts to 0.7 AA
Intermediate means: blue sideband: 0.609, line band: 0.592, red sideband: 0.586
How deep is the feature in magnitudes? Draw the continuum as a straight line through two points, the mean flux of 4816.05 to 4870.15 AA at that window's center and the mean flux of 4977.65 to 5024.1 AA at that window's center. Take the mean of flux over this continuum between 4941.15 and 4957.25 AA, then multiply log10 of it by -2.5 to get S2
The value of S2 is -0.08 mag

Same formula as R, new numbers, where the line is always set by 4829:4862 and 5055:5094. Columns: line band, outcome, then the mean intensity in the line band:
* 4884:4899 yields 0.7 AA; 0.569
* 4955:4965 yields 0.0 AA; 0.574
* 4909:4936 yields -0.5 AA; 0.596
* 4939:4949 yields -0.4 AA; 0.604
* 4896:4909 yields -1.1 AA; 0.643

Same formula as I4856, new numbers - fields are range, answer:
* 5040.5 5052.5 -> 0.55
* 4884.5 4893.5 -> 0.509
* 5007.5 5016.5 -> 0.512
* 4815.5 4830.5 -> 0.644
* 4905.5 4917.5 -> 0.628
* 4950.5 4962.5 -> 0.598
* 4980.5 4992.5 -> 0.54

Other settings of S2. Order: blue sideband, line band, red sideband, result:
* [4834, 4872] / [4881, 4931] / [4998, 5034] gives -0.01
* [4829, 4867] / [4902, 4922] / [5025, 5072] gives -0.04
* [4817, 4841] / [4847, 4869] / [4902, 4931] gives 0.04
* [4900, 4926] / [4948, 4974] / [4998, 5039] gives -0.03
